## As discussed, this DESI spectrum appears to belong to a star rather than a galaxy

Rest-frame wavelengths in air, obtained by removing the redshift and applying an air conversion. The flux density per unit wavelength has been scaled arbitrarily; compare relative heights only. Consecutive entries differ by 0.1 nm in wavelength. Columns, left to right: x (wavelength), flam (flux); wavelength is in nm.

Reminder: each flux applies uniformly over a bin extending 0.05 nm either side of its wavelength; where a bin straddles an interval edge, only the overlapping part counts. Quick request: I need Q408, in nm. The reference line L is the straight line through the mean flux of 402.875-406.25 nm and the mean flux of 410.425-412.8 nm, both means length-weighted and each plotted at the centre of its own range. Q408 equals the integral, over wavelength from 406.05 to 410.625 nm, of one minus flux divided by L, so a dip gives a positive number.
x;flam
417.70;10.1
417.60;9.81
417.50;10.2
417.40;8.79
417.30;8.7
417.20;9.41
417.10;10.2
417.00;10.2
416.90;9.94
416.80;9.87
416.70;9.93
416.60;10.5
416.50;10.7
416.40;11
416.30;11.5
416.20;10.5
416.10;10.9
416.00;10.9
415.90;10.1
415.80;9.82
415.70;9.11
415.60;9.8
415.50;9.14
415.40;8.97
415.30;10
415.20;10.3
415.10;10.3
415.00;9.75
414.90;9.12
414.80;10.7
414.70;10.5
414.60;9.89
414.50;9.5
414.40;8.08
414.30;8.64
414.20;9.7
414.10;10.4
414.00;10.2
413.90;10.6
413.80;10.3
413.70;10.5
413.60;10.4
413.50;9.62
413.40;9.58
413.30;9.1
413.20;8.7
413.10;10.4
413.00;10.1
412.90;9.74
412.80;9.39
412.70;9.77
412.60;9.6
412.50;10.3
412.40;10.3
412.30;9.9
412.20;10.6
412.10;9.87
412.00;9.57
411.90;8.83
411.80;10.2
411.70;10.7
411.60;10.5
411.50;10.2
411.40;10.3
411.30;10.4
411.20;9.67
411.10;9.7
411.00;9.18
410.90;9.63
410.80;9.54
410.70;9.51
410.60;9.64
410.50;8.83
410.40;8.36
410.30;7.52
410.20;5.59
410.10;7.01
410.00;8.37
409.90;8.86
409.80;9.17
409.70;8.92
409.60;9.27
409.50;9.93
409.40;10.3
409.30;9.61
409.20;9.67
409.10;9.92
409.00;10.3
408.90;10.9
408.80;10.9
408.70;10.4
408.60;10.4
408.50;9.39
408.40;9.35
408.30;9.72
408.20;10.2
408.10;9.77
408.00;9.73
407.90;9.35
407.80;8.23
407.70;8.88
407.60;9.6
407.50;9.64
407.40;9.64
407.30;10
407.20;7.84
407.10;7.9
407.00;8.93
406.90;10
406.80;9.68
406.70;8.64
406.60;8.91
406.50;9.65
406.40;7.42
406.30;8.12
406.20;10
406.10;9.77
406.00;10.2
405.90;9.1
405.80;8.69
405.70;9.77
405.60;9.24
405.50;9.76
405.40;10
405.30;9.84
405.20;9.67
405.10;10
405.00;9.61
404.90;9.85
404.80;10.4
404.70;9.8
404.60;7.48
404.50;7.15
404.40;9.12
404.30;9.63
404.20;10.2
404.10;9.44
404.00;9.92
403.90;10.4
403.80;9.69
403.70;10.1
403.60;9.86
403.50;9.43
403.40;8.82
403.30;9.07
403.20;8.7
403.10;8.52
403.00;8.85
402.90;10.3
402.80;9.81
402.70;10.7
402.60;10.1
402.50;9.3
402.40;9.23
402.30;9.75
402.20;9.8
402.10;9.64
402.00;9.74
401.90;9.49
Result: 0.211 nm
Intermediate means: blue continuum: 9.48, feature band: 9.22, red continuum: 9.83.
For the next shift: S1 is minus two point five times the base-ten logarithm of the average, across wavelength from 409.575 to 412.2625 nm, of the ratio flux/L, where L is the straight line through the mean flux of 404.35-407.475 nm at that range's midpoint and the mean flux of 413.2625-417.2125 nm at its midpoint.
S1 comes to 0.04 mag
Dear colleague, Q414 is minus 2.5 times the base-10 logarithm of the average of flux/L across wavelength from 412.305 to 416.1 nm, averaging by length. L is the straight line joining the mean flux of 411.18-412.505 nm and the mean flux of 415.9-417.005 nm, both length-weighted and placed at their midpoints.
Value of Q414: 0.05 mag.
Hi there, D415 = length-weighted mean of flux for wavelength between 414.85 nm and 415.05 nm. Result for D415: 9.43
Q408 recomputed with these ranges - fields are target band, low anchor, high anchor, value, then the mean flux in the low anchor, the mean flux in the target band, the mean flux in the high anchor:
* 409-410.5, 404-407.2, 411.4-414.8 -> 0.13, 9.28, 8.8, 9.89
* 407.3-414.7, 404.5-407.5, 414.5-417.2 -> 0.07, 9.28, 9.6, 10.1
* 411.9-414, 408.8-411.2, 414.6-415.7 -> -0.08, 9.17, 9.9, 9.83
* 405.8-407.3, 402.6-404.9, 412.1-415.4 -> 0.08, 9.45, 9.03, 9.86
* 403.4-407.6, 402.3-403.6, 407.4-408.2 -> 0.02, 9.43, 9.37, 9.39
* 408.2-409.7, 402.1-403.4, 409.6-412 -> -0.12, 9.49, 9.97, 9.17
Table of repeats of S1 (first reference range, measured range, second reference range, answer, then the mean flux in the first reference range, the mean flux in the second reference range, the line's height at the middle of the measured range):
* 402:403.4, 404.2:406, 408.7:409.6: 0.038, 9.5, 10.2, 9.74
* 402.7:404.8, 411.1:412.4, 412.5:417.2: -0.029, 9.37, 9.95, 9.79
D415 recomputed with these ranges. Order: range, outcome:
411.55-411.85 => 10.5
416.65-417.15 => 10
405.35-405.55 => 9.88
